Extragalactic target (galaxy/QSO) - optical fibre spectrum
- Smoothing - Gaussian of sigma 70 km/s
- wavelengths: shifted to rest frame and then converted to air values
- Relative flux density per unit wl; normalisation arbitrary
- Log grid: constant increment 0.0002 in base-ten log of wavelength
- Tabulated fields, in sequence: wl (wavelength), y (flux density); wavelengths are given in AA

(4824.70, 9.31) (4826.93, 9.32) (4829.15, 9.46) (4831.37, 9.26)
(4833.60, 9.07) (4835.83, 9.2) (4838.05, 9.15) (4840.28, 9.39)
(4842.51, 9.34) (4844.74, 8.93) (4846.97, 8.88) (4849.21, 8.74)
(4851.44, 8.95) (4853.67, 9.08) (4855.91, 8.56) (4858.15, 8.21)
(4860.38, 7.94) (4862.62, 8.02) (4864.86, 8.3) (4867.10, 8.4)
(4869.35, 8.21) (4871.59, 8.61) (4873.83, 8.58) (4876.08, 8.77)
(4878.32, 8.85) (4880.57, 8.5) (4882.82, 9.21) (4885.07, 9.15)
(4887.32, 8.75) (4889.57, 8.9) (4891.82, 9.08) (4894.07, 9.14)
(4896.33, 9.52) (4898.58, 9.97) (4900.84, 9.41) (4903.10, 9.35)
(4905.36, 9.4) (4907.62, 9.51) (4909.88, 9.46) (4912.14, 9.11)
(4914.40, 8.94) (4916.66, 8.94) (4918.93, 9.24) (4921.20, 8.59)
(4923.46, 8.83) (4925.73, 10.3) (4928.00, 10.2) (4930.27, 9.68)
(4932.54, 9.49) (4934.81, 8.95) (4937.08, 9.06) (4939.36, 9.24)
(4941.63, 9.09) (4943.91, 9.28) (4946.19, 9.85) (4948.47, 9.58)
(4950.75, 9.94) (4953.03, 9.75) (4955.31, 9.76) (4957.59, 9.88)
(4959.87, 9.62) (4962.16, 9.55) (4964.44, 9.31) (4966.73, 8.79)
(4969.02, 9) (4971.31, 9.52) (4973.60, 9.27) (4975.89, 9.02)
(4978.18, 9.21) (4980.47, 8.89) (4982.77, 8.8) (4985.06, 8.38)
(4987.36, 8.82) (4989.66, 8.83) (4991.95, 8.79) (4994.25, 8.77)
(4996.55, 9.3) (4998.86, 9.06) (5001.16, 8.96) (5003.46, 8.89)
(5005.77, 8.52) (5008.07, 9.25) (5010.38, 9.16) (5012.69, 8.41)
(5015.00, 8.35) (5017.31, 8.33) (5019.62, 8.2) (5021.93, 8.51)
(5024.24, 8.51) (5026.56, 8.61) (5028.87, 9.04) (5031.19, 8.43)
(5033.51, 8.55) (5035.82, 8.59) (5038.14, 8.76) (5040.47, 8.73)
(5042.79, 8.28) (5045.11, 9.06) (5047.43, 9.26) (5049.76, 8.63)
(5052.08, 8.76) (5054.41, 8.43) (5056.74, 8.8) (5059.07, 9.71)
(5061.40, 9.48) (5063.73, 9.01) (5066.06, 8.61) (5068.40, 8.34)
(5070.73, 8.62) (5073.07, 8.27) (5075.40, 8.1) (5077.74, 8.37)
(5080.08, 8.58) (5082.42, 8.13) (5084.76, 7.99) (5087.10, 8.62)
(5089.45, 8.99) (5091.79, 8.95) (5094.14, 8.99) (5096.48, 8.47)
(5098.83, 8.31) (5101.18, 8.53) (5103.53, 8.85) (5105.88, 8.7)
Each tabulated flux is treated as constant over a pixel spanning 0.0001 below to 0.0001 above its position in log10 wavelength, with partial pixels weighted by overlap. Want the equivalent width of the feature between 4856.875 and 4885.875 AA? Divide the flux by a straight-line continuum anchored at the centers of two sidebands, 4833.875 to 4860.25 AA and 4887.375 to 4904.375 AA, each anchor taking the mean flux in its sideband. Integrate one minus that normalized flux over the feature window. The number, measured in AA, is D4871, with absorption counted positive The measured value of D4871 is 1.9 AA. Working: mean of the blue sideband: 8.92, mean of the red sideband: 9.3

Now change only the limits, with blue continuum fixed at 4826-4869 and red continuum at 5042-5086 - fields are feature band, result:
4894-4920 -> -1.6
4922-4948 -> -2.0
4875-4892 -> -0.2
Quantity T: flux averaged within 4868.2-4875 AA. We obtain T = 8.46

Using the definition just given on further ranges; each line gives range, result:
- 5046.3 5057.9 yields 8.77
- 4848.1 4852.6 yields 8.86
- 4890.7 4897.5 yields 9.26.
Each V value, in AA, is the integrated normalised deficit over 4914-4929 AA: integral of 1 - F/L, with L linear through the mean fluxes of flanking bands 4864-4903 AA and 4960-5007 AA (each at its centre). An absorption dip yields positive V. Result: -0.6 AA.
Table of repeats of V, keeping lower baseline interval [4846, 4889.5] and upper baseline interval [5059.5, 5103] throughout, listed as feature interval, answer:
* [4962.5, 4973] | -0.71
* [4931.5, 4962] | -3.14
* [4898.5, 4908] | -0.95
